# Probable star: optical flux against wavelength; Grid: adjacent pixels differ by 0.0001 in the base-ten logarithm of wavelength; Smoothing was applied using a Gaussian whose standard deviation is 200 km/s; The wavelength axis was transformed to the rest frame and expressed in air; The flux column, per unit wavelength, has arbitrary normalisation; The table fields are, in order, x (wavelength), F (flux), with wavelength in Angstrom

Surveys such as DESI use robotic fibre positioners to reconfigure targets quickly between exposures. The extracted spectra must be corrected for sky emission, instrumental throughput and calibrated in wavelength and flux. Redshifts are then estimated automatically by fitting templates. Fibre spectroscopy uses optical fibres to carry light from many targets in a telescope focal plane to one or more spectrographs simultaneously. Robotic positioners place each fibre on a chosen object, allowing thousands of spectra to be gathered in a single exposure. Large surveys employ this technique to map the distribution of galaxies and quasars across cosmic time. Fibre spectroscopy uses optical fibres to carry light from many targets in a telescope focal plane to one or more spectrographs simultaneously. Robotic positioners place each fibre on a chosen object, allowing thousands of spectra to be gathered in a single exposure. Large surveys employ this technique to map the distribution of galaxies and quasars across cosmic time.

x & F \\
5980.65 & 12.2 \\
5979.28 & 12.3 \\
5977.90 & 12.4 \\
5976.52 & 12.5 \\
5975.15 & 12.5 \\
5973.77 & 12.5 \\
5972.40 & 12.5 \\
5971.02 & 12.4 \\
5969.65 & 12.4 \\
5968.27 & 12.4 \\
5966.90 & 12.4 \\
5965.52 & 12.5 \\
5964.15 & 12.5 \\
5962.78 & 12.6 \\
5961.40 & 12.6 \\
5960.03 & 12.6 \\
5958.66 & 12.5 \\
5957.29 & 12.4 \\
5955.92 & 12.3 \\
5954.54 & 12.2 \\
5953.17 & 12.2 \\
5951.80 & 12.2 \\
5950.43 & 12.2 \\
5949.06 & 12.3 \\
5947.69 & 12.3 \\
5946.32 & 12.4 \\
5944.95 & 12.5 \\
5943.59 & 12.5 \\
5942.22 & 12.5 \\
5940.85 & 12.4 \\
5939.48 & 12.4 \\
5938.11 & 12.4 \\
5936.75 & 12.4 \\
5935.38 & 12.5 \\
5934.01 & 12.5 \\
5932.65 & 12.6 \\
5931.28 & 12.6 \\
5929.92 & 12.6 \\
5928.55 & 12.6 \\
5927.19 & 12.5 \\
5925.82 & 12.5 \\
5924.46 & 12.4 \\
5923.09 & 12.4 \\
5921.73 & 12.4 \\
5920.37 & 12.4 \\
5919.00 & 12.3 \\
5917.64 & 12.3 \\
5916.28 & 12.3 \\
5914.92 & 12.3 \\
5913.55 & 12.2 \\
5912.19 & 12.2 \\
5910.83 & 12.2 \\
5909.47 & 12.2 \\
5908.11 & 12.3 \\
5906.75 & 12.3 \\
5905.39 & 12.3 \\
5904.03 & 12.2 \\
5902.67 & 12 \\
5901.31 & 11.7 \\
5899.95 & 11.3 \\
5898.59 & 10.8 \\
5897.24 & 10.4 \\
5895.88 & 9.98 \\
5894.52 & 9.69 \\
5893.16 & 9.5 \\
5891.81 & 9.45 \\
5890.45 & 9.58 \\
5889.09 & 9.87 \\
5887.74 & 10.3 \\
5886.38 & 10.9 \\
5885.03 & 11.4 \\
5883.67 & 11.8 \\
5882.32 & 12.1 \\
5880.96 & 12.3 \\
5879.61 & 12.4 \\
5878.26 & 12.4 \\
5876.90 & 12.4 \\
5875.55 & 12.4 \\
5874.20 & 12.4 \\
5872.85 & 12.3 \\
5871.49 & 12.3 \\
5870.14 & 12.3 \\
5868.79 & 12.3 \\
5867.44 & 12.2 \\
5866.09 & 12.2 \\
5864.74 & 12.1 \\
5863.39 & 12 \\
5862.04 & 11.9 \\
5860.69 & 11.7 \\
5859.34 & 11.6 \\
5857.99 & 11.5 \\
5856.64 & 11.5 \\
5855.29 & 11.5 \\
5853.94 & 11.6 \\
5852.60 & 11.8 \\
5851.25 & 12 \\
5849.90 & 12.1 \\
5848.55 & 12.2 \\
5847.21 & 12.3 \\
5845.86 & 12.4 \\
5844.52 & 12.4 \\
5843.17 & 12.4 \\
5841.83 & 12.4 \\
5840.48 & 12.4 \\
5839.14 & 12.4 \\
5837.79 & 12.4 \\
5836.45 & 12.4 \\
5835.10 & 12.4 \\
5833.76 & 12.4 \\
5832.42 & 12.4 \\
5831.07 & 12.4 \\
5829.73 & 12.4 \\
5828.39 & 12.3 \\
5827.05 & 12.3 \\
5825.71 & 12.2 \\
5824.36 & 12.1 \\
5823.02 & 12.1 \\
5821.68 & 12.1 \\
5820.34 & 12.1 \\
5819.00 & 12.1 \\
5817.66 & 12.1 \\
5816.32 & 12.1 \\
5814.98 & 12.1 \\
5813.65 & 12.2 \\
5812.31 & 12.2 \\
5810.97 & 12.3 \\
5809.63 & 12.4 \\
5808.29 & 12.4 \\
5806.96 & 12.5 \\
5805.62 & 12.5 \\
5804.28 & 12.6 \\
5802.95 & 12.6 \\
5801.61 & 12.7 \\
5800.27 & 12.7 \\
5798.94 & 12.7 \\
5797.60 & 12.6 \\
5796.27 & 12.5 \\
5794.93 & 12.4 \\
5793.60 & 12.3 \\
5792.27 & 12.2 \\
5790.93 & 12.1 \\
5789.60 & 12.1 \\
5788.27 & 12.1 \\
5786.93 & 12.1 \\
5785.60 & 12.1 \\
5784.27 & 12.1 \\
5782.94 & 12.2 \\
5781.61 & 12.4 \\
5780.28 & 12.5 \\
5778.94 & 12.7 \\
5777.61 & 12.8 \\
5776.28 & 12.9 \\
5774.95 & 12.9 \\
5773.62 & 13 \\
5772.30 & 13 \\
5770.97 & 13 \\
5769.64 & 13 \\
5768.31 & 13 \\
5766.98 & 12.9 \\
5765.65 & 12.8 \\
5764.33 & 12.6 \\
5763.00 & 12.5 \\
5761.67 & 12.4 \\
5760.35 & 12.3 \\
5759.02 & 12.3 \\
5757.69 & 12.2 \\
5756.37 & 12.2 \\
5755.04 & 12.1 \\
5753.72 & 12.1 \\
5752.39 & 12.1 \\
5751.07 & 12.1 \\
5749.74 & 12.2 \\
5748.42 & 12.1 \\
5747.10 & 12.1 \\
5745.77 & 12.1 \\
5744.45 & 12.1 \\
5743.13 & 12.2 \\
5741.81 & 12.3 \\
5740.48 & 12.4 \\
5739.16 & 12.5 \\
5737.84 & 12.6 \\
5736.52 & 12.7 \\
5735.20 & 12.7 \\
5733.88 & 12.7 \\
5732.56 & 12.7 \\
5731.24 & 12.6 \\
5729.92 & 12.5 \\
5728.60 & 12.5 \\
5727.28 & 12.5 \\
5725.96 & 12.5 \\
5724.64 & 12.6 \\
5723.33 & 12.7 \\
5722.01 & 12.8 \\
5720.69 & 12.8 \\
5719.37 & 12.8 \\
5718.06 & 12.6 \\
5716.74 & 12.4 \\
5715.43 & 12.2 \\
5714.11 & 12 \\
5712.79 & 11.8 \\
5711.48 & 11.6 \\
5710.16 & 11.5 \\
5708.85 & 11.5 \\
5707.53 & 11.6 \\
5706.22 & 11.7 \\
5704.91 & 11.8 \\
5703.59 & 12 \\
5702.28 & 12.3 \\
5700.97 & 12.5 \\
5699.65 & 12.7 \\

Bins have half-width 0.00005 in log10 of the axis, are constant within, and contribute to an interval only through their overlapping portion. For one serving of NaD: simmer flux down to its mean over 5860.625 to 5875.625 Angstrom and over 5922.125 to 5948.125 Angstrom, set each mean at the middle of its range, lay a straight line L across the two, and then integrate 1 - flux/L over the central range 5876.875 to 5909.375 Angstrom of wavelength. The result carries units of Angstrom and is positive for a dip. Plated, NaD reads 2.8 Angstrom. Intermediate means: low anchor 12.2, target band 11.2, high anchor 12.5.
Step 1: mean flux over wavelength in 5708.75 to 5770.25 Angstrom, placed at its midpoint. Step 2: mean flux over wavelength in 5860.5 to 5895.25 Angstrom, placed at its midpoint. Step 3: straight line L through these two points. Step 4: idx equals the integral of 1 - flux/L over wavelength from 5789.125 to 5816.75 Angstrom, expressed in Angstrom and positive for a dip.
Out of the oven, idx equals -0.9 Angstrom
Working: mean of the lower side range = 12.4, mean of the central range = 12.4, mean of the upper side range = 11.5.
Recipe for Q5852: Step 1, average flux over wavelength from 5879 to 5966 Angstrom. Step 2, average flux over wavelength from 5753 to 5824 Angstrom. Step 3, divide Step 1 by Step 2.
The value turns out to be 0.96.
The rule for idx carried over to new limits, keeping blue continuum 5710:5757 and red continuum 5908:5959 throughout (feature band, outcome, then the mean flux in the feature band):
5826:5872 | 0.83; 12.1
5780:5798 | 0.15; 12.3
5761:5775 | -0.53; 12.8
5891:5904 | 1.85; 10.6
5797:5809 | -0.22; 12.6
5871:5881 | 0.00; 12.4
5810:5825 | 0.27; 12.1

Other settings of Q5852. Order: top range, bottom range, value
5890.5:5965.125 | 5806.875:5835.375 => 0.98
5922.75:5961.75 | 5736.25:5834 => 1.00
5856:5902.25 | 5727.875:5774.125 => 0.92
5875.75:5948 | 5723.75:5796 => 0.95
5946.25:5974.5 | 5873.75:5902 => 1.12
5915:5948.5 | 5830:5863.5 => 1.03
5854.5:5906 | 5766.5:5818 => 0.92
